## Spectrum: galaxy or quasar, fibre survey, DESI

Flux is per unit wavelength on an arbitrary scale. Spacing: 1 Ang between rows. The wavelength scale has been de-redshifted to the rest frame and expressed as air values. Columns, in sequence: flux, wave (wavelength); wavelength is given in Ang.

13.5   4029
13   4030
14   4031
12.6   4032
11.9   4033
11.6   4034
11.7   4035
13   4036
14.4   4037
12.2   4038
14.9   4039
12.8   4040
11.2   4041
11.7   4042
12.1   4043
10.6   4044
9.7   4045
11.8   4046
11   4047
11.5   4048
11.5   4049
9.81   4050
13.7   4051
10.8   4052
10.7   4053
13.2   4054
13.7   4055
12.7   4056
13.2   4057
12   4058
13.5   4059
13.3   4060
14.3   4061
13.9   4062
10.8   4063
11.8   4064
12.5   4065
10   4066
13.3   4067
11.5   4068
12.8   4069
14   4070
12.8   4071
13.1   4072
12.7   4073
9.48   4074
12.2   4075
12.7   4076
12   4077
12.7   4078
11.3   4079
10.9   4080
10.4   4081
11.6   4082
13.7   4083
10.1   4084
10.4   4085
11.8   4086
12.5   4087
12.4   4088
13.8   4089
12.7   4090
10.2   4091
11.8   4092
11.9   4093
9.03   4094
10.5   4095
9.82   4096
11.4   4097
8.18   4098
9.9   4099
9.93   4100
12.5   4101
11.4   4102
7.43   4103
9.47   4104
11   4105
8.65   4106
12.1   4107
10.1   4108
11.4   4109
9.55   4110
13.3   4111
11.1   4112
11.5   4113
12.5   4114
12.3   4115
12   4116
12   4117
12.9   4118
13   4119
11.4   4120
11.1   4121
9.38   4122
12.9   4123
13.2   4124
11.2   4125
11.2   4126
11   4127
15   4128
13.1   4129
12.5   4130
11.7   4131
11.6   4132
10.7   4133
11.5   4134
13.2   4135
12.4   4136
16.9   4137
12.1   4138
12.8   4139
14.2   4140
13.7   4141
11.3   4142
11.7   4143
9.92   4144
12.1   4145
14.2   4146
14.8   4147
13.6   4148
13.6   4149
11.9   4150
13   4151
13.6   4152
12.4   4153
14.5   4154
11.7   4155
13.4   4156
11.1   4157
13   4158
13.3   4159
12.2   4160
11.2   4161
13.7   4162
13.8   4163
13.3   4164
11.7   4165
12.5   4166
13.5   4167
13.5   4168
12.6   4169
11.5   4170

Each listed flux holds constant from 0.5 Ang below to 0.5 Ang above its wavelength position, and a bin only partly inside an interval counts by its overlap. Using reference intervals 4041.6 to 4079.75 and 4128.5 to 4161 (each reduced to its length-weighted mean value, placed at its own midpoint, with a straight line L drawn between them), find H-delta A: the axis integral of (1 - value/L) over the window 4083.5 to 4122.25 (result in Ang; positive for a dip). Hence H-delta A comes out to 4.1 Ang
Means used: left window 12.1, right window 12.7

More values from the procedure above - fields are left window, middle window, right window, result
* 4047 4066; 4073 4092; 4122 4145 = 0.9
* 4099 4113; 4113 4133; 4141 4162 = -1.2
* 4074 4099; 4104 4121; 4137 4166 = 0.7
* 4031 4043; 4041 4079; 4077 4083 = -0.2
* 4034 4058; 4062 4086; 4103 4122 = -0.4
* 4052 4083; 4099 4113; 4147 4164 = 2.2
